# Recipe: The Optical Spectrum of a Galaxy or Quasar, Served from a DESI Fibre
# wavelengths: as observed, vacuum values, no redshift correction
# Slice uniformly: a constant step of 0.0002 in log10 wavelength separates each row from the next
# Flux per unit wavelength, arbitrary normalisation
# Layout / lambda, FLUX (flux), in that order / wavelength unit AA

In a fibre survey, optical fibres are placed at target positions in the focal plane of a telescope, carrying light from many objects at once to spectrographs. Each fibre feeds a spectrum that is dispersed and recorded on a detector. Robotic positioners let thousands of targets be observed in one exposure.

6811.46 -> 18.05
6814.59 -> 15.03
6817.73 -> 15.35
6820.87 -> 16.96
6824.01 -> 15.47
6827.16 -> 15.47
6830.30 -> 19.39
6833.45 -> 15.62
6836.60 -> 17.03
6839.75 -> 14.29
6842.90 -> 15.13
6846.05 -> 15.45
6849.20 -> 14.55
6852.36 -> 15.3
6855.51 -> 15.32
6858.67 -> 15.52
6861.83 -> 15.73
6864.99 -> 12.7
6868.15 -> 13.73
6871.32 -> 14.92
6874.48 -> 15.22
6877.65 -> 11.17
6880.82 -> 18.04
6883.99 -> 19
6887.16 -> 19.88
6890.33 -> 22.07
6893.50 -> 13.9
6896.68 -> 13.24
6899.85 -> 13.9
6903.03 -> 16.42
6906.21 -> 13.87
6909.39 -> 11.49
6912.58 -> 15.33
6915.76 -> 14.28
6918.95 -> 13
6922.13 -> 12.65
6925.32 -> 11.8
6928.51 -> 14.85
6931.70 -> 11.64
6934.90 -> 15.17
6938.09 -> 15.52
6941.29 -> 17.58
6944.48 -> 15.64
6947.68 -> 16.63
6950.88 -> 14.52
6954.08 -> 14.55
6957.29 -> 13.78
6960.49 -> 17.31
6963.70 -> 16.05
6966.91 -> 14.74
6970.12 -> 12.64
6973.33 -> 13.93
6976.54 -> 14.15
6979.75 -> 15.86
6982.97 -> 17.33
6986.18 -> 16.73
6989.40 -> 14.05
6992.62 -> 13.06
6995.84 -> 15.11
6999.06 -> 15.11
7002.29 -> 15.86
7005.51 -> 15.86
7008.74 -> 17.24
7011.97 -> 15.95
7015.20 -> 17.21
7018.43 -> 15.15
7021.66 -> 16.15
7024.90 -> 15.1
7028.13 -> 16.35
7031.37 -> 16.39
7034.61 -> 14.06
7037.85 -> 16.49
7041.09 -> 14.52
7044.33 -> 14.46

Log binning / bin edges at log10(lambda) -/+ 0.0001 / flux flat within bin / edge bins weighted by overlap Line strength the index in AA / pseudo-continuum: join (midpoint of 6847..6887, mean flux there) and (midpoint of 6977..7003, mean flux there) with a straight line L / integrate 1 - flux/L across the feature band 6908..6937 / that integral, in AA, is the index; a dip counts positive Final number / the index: 3.6 AA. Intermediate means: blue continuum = 15.3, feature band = 13.4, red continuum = 15.3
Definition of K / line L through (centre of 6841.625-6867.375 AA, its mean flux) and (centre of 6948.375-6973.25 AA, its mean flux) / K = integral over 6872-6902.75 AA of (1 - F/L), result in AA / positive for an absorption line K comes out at -2.78 AA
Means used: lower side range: 14.9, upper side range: 14.8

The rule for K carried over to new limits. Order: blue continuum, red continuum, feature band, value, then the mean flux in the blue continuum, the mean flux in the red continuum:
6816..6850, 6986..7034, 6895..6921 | 3.08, 15.9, 15.6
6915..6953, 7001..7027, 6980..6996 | 0.23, 14.4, 16.1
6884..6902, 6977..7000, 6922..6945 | 2.48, 16.8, 15.3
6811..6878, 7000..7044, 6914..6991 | 4.30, 15.4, 15.8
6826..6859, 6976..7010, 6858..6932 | 4.06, 15.7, 15.5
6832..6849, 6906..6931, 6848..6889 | -2.46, 15.4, 13.3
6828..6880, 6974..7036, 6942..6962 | -0.08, 15.1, 15.6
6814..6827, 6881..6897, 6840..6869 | 3.47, 15.7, 18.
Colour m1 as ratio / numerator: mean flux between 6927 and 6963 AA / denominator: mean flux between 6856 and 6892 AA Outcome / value 0.94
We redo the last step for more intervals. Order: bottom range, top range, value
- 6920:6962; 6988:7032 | 1.06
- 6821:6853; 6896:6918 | 0.89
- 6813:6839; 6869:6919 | 0.95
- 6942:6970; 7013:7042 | 1.03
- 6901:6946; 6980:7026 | 1.10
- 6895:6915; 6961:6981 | 1.05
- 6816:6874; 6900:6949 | 0.93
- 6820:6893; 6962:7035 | 0.97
